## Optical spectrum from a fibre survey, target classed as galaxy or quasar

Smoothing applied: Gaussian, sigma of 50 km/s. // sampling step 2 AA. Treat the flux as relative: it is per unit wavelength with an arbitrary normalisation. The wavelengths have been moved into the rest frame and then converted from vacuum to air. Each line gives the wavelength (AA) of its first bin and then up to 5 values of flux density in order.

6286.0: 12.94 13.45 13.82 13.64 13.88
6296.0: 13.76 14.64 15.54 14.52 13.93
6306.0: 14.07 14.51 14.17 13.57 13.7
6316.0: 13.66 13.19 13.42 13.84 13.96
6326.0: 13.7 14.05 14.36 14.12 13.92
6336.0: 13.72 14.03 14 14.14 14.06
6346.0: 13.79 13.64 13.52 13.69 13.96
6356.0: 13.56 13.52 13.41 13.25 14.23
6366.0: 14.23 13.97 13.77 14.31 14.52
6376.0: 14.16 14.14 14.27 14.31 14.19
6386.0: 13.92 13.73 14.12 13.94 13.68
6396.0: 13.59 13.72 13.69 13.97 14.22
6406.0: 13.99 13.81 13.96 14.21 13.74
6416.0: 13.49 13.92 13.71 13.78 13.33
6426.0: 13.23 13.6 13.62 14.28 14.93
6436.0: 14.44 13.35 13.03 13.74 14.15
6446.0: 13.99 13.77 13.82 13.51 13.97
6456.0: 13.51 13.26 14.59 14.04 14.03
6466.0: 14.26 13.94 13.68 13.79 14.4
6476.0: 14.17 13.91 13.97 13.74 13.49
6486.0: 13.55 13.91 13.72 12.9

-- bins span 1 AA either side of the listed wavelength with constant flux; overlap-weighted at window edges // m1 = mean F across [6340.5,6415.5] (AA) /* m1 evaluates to 13.9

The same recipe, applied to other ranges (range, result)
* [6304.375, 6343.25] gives 13.9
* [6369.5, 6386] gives 14.2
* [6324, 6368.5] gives 13.9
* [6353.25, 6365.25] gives 13.7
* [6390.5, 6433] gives 13.8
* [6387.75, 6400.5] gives 13.8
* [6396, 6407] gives 13.9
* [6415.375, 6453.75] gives 13.8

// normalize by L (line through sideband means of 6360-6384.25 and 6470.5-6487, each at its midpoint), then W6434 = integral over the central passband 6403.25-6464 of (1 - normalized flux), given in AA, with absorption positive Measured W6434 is 0.5 AA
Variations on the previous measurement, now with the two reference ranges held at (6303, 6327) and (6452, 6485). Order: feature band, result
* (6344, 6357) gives 0.1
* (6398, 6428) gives 0.2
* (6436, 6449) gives 0.2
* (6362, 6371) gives -0.1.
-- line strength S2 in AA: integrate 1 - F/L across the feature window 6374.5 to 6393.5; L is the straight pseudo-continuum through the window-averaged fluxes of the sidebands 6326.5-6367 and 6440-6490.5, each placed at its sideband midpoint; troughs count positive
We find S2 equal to -0.3 AA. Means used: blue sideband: 13.9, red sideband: 13.9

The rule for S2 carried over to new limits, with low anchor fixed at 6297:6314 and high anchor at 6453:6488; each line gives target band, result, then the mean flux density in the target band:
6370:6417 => 0.4 AA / 14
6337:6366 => 0.9 AA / 13.8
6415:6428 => 0.4 AA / 13.6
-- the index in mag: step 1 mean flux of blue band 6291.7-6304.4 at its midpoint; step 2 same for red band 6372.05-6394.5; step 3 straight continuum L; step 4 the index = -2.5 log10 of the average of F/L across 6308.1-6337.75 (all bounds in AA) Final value 0.033 mag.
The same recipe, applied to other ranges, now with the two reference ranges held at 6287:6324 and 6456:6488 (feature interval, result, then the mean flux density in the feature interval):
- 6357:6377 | 0.000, 13.9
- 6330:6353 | 0.004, 13.9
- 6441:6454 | 0.006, 13.8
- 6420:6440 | 0.010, 13.8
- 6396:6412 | 0.002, 13.9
